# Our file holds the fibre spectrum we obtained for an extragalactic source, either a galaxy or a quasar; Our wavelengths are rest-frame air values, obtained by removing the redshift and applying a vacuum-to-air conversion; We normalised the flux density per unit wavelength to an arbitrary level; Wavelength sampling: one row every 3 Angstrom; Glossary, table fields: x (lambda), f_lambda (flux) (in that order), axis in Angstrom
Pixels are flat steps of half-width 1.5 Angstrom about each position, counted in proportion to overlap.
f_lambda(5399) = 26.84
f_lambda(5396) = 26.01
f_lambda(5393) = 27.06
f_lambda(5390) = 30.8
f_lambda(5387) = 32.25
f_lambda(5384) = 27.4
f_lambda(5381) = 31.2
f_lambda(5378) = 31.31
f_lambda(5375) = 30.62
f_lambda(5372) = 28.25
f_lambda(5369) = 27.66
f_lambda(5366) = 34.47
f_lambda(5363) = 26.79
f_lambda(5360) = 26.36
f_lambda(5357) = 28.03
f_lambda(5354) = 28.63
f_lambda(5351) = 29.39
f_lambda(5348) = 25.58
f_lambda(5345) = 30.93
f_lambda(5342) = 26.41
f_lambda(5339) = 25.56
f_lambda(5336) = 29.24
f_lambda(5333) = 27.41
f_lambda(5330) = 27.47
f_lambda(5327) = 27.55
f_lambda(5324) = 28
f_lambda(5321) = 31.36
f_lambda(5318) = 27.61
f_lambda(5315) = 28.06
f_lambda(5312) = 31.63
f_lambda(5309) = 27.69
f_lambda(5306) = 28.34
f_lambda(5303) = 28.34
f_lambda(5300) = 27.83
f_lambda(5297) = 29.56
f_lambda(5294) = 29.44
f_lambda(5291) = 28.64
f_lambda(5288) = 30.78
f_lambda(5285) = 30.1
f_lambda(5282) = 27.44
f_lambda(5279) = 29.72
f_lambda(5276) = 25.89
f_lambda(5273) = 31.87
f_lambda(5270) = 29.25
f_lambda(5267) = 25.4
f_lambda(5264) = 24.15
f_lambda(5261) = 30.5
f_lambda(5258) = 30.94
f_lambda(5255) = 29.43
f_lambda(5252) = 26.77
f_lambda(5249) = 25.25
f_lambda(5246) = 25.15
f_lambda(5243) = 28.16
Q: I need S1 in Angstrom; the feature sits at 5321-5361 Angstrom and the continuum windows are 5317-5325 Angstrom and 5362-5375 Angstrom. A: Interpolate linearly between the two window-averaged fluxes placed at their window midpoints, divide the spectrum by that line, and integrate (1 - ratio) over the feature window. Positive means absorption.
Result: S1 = 1.9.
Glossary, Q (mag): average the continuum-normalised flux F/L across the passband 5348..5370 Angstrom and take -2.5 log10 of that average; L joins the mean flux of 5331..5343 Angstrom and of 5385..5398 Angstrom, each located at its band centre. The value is -0.03 mag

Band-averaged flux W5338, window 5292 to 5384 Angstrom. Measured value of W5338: 28.7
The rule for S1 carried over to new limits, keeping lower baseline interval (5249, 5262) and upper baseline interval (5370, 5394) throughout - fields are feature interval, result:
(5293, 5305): 0.2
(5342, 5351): 0.4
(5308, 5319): 0.2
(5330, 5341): 0.8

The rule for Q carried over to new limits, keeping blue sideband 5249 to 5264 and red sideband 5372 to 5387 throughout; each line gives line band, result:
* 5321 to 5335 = 0.05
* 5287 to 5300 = -0.01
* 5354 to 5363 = 0.09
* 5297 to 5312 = 0.02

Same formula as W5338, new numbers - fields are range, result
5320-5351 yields 28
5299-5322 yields 28.8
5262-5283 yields 27.7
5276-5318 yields 28.9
